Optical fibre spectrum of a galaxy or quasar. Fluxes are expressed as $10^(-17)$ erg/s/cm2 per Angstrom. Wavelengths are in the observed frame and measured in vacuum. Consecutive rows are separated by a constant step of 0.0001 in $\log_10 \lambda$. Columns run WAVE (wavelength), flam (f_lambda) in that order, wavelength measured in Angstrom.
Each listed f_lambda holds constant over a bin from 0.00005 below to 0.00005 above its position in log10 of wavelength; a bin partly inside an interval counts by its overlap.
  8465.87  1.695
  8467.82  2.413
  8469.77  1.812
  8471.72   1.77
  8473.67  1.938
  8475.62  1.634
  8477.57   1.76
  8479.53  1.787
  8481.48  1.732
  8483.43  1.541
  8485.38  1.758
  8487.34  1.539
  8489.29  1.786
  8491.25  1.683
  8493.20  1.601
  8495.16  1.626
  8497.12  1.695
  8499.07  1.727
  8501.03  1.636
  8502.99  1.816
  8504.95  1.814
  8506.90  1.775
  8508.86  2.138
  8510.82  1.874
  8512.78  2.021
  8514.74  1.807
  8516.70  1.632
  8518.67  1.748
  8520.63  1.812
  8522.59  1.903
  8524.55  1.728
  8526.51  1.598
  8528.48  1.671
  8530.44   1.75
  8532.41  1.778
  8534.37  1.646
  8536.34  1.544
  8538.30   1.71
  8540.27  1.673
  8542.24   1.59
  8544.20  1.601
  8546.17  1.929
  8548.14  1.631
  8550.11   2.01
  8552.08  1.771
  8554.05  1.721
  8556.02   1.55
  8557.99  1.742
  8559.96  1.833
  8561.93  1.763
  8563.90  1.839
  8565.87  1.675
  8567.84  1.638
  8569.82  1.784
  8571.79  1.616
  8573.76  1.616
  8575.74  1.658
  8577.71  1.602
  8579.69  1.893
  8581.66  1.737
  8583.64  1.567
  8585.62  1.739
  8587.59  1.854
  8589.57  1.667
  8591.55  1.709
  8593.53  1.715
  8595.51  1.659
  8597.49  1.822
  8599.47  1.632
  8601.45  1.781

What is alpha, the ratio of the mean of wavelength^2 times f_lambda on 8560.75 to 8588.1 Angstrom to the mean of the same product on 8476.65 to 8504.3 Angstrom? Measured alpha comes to 1.0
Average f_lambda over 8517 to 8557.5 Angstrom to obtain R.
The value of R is 1.72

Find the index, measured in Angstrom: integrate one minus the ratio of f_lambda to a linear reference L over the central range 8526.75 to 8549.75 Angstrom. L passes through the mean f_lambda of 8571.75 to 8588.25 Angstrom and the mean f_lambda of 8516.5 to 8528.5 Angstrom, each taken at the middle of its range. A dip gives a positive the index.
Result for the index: 0.5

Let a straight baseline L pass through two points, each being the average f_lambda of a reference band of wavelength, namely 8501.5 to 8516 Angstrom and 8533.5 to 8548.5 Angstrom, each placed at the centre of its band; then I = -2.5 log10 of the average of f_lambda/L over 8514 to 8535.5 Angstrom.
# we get 0.03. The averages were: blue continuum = 1.88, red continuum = 1.67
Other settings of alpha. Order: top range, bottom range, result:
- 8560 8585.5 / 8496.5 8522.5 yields 0.95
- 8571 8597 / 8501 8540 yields 0.97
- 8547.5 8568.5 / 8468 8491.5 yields 1.02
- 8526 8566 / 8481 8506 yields 1.03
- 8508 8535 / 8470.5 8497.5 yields 1.06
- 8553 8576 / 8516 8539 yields 1.01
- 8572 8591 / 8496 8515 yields 0.95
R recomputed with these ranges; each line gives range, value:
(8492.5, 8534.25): 1.77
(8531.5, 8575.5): 1.71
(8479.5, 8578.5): 1.73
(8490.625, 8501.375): 1.66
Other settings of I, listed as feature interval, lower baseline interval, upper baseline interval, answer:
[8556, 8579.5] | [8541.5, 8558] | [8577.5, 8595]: 0.013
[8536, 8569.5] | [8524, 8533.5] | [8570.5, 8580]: -0.025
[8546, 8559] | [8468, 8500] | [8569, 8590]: -0.027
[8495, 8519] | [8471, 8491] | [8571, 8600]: -0.051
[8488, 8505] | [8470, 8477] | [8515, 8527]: 0.041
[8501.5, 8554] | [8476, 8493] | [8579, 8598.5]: -0.035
